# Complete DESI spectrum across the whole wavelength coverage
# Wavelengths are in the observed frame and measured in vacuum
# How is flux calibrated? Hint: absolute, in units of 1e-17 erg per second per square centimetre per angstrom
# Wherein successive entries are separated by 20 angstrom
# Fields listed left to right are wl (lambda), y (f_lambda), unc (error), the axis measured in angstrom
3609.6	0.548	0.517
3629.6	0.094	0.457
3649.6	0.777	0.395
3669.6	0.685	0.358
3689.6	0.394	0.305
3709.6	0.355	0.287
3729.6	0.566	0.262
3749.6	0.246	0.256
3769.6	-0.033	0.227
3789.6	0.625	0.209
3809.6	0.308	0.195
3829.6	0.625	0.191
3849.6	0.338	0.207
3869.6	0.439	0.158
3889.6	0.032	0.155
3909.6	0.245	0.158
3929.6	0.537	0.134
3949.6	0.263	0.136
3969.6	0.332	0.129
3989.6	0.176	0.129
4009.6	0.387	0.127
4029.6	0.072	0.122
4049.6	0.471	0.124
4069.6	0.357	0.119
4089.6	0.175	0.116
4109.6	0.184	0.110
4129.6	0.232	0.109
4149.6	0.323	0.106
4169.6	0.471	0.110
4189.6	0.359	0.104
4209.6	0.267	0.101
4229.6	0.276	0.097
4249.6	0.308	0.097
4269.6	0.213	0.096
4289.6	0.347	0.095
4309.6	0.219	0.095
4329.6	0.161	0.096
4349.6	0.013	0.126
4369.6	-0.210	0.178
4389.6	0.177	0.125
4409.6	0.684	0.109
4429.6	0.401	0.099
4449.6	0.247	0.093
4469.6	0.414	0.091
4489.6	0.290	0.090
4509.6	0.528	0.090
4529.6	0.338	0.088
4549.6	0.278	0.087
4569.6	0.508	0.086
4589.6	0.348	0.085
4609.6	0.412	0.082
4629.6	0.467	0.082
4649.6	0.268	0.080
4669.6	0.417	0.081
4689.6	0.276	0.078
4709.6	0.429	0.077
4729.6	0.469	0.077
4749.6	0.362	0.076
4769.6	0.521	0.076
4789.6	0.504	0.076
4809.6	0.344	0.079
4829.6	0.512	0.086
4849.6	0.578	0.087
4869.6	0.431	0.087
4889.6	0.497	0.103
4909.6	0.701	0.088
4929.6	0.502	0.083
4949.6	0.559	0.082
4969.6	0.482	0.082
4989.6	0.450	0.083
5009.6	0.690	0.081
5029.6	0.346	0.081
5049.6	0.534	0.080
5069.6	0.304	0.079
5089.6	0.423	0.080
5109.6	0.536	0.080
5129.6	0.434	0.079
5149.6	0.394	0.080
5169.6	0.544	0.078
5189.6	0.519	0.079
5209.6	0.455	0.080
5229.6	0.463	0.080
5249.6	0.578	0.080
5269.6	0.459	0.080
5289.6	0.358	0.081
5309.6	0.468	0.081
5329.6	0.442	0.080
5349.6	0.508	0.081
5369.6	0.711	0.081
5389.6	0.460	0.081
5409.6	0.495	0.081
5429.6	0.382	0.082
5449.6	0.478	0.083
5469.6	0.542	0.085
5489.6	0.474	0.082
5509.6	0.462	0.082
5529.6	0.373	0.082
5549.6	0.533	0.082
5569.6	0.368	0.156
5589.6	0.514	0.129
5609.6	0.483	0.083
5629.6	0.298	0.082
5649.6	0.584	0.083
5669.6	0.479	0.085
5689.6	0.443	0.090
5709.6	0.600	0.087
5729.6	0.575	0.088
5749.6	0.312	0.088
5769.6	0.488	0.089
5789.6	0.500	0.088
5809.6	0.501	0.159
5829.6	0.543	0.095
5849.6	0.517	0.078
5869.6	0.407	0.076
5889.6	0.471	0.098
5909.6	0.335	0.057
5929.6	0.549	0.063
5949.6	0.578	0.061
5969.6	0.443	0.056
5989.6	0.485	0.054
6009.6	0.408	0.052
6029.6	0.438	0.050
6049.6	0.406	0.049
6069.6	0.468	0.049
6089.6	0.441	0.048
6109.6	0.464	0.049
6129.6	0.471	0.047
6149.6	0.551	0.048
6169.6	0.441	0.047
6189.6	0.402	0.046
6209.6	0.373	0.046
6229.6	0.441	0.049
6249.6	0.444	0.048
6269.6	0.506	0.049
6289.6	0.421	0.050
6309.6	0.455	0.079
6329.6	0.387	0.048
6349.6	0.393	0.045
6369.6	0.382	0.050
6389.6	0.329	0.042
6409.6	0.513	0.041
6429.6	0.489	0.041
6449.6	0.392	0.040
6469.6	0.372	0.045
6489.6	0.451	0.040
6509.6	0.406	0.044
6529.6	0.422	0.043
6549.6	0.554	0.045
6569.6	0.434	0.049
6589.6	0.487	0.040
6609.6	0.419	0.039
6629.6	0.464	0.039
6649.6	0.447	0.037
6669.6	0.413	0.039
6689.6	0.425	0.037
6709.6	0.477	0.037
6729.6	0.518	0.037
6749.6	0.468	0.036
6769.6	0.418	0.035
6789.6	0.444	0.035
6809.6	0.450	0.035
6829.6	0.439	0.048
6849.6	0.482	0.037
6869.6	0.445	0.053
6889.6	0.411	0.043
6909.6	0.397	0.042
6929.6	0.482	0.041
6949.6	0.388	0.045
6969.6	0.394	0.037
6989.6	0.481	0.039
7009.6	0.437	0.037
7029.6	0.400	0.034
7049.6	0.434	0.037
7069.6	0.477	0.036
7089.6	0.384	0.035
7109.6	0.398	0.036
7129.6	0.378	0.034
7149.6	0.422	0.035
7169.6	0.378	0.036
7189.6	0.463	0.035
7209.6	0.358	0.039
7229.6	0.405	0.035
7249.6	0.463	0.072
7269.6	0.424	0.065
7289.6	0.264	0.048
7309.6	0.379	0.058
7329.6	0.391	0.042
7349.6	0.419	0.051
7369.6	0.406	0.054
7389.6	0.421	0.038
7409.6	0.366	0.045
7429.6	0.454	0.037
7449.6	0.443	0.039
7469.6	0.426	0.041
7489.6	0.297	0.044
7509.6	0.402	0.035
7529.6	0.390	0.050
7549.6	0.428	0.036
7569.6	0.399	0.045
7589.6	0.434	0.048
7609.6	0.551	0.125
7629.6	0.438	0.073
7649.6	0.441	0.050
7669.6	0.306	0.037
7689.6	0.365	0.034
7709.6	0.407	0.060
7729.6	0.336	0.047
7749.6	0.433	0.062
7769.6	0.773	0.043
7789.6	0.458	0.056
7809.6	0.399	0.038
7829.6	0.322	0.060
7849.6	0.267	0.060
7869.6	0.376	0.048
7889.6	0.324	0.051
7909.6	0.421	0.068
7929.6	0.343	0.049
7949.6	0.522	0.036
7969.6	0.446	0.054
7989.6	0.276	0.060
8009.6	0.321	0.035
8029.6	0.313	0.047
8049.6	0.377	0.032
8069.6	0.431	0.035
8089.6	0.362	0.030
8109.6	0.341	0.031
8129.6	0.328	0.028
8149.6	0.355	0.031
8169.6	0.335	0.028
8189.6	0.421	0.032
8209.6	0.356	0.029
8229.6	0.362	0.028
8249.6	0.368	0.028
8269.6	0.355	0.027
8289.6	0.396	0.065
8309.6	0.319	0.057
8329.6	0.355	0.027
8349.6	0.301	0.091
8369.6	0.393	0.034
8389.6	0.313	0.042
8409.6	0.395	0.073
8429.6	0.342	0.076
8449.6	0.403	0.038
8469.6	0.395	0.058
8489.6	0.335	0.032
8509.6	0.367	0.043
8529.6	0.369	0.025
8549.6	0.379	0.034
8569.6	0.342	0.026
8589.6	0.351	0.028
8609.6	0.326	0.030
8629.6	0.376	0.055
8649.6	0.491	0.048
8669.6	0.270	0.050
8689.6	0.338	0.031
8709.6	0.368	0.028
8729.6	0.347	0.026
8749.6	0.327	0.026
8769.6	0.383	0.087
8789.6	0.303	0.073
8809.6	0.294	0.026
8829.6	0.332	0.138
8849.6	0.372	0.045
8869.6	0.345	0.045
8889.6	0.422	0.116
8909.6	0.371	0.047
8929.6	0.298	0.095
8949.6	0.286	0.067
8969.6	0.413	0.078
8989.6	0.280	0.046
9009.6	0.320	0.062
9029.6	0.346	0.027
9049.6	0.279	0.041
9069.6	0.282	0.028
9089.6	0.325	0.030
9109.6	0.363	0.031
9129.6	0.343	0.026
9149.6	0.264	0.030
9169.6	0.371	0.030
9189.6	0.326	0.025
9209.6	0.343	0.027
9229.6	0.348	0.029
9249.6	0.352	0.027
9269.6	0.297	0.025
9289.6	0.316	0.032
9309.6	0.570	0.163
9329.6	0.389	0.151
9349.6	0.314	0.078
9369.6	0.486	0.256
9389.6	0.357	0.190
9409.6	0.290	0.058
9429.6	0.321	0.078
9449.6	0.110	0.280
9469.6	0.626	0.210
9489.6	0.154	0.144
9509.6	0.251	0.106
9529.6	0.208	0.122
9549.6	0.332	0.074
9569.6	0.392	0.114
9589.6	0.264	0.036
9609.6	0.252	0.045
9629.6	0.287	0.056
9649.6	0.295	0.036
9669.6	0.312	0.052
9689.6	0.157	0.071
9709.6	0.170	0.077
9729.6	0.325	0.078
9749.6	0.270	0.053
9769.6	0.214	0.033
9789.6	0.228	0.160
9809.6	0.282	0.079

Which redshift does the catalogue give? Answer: 0.183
